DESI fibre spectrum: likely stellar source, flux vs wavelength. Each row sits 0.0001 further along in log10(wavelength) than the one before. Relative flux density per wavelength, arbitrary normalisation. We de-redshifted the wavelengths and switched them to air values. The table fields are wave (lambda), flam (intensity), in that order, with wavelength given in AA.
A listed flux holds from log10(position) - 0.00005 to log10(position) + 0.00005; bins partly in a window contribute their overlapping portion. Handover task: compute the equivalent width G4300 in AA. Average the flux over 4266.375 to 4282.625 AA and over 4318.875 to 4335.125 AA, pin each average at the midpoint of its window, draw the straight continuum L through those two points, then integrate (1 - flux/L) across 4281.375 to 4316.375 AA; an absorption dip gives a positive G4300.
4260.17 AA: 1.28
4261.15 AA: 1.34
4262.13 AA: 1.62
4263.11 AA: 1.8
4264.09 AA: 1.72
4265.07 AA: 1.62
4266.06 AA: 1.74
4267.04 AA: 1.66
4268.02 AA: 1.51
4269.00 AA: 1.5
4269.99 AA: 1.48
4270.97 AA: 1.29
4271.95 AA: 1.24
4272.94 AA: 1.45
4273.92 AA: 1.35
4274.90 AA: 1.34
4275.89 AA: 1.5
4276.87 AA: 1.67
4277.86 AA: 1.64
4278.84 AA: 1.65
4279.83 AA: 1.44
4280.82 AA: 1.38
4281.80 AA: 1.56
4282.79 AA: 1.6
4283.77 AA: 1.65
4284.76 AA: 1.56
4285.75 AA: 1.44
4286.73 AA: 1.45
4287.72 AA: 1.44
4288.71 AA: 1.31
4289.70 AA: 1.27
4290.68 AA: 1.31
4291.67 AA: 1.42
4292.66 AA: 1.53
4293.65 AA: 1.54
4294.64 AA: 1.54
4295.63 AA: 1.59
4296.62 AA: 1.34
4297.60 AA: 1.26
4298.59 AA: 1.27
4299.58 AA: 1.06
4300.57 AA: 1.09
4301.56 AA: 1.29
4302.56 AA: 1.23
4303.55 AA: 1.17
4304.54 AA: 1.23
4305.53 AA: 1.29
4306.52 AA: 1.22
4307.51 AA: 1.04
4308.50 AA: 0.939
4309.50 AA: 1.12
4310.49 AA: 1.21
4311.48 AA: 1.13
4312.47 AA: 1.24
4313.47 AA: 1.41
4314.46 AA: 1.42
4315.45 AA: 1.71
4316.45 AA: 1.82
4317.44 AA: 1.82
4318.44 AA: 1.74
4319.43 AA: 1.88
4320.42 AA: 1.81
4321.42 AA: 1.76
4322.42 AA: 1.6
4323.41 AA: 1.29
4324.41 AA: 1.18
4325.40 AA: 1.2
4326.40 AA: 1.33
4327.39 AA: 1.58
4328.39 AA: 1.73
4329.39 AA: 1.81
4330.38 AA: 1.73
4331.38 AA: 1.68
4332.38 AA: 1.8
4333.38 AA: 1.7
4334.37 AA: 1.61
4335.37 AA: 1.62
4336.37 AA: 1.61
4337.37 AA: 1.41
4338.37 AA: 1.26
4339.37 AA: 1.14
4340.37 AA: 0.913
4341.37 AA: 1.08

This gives 4.4 AA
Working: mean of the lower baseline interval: 1.48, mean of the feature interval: 1.34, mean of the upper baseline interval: 1.61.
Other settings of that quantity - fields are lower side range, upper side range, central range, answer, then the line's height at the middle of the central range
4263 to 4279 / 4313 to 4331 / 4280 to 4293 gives 0.8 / 1.55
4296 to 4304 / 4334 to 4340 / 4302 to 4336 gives -3.7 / 1.33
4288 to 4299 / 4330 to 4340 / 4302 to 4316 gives 2.0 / 1.45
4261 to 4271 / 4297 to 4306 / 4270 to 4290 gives -0.3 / 1.44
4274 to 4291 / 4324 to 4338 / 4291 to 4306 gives 1.9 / 1.51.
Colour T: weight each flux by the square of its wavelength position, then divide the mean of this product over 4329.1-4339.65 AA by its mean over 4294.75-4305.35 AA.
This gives 1.3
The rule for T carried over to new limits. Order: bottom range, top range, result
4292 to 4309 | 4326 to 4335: 1.33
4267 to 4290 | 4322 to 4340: 1.05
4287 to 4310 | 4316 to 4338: 1.28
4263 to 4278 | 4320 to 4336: 1.07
